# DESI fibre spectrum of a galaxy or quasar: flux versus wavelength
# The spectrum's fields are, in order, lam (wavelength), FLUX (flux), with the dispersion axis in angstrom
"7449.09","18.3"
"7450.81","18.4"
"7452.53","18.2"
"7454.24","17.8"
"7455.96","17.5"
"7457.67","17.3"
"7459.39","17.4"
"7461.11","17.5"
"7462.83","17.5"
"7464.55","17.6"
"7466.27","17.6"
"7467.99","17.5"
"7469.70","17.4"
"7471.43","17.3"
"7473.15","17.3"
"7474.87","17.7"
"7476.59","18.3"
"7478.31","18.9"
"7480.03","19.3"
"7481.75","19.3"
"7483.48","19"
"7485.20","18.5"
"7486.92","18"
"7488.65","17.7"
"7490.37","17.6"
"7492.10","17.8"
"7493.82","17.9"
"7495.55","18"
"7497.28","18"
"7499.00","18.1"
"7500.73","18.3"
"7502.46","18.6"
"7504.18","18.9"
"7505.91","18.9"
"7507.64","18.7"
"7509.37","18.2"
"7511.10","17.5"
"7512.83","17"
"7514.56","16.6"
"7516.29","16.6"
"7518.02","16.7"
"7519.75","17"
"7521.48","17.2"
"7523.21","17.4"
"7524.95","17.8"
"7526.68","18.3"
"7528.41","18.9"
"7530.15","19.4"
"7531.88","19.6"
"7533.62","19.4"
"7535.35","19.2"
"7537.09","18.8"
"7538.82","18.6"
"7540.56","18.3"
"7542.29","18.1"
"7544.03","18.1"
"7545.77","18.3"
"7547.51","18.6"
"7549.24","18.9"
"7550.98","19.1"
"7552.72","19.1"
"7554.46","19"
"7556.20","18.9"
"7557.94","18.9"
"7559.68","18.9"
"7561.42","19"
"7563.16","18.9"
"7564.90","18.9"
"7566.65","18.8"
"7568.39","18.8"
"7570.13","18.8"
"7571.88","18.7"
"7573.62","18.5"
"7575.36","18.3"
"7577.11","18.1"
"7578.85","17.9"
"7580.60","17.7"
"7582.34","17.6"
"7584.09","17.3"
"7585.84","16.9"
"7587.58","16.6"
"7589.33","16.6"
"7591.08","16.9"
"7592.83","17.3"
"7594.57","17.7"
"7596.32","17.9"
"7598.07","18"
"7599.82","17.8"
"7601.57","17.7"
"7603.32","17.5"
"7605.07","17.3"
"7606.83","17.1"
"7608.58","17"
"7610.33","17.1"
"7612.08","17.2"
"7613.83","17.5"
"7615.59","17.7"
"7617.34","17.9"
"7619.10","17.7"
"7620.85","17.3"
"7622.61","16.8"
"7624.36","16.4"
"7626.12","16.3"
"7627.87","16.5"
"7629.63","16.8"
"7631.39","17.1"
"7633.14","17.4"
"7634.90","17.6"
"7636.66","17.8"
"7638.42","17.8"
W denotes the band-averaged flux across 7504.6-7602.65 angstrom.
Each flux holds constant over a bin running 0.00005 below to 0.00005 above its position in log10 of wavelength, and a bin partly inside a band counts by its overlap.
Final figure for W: 18.2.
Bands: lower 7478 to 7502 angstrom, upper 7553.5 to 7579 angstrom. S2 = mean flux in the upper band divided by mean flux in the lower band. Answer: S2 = 1.0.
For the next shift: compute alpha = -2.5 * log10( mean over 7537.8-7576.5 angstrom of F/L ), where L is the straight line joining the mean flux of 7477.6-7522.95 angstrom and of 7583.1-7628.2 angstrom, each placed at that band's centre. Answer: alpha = -0.07 mag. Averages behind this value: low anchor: 18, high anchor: 17.2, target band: 18.7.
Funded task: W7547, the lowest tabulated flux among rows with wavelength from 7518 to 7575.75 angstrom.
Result 16.7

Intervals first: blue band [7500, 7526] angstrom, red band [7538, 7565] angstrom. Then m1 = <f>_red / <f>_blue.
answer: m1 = 1.1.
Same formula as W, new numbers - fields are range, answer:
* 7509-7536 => 17.9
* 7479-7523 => 18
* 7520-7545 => 18.5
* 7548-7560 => 19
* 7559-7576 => 18.8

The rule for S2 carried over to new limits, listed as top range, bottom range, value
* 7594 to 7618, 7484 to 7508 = 0.96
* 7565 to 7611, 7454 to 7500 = 0.99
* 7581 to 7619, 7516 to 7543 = 0.95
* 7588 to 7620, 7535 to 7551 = 0.94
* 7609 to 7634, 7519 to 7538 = 0.93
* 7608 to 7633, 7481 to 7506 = 0.94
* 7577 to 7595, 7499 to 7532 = 0.96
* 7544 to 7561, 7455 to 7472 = 1.08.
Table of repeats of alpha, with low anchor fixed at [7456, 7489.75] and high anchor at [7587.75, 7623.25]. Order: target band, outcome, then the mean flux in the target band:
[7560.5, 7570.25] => -0.079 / 18.9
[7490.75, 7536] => -0.018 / 18.1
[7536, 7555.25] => -0.060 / 18.6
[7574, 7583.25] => -0.028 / 17.9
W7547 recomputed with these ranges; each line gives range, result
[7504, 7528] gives 16.6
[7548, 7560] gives 18.9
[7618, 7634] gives 16.3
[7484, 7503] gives 17.6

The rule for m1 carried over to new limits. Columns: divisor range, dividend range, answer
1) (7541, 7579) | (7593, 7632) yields 0.93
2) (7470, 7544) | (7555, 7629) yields 0.98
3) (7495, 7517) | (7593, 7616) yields 0.97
